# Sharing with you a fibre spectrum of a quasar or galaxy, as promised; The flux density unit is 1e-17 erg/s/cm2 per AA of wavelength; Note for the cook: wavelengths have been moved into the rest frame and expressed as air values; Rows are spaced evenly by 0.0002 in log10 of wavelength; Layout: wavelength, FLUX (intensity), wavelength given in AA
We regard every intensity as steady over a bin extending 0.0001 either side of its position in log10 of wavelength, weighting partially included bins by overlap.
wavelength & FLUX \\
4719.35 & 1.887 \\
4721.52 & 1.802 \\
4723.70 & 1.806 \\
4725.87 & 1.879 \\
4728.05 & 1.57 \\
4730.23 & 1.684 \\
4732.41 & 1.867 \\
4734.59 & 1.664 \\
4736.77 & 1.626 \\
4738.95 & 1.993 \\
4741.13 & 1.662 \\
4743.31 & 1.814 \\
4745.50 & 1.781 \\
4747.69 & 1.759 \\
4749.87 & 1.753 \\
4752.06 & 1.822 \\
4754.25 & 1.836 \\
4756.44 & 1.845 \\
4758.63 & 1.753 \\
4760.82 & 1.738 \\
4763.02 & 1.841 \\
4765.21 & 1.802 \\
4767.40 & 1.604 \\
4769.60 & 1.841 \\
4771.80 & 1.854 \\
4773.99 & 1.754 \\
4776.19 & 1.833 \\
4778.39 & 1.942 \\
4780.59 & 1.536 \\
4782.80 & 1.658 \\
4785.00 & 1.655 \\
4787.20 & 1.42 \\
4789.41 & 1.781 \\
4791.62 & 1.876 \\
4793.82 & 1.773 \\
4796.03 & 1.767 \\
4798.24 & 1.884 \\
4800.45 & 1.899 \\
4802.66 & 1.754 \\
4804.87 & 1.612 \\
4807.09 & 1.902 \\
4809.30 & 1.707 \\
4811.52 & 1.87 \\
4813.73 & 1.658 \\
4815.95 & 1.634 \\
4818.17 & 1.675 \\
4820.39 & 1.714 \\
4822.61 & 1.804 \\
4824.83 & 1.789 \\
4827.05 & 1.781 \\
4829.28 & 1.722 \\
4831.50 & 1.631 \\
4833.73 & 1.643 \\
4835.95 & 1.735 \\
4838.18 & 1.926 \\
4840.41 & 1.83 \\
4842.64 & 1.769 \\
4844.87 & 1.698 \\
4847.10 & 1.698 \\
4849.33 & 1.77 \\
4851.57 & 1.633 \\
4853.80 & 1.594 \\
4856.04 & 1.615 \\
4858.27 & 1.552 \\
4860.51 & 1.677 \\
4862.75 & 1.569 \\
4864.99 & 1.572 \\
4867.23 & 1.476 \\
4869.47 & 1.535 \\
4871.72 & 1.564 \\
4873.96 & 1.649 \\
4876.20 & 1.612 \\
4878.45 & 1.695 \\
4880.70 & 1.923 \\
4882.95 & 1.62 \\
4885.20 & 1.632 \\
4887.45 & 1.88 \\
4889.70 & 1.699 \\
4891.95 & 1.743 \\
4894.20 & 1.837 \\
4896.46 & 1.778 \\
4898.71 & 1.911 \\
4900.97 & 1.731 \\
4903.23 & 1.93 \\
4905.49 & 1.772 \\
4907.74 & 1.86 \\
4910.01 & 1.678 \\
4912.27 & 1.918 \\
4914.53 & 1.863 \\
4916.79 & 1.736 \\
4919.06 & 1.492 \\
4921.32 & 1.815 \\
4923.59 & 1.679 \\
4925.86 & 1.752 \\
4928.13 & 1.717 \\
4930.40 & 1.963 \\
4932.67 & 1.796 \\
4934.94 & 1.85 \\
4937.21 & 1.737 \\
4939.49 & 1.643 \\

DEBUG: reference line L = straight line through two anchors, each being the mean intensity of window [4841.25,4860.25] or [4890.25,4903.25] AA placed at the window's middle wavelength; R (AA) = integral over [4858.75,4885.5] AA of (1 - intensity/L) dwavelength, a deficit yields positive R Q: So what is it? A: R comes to 1.7 AA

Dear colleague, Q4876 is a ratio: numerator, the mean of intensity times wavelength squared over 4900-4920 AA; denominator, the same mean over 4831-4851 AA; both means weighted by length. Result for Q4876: 1.0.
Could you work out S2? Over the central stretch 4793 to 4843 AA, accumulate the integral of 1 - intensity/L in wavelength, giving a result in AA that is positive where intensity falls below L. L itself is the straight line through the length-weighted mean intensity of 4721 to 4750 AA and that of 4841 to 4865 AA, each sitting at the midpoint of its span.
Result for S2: -2.1 AA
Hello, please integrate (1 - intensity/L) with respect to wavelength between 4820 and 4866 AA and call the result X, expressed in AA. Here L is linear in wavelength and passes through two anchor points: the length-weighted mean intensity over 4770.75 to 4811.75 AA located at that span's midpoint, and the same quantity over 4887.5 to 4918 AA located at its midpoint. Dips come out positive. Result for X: 2.1 AA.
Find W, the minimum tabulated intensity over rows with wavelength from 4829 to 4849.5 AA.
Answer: 1.631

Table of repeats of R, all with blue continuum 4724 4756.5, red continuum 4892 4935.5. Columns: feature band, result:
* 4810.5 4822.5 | 0.42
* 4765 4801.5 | 0.38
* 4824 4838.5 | 0.36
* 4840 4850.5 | 0.21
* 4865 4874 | 1.20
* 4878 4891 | 0.32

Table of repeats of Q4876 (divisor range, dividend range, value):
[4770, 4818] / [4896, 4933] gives 1.07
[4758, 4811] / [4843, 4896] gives 0.98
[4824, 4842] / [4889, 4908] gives 1.06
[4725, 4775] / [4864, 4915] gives 1.04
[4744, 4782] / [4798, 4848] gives 1.01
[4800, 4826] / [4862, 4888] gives 0.96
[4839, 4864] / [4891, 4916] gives 1.11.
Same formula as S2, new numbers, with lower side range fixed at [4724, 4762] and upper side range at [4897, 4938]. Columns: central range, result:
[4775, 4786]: 0.3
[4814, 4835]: 0.8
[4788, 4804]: -0.3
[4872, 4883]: 0.5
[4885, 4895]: 0.1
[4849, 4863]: 1.2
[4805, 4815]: 0.1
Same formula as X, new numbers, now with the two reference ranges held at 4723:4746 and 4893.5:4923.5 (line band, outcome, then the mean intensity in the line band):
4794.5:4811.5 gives -0.2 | 1.79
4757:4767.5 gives 0.0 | 1.77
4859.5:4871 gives 1.4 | 1.56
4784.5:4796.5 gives 0.4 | 1.71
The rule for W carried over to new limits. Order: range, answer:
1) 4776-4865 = 1.42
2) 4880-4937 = 1.492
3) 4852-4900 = 1.476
